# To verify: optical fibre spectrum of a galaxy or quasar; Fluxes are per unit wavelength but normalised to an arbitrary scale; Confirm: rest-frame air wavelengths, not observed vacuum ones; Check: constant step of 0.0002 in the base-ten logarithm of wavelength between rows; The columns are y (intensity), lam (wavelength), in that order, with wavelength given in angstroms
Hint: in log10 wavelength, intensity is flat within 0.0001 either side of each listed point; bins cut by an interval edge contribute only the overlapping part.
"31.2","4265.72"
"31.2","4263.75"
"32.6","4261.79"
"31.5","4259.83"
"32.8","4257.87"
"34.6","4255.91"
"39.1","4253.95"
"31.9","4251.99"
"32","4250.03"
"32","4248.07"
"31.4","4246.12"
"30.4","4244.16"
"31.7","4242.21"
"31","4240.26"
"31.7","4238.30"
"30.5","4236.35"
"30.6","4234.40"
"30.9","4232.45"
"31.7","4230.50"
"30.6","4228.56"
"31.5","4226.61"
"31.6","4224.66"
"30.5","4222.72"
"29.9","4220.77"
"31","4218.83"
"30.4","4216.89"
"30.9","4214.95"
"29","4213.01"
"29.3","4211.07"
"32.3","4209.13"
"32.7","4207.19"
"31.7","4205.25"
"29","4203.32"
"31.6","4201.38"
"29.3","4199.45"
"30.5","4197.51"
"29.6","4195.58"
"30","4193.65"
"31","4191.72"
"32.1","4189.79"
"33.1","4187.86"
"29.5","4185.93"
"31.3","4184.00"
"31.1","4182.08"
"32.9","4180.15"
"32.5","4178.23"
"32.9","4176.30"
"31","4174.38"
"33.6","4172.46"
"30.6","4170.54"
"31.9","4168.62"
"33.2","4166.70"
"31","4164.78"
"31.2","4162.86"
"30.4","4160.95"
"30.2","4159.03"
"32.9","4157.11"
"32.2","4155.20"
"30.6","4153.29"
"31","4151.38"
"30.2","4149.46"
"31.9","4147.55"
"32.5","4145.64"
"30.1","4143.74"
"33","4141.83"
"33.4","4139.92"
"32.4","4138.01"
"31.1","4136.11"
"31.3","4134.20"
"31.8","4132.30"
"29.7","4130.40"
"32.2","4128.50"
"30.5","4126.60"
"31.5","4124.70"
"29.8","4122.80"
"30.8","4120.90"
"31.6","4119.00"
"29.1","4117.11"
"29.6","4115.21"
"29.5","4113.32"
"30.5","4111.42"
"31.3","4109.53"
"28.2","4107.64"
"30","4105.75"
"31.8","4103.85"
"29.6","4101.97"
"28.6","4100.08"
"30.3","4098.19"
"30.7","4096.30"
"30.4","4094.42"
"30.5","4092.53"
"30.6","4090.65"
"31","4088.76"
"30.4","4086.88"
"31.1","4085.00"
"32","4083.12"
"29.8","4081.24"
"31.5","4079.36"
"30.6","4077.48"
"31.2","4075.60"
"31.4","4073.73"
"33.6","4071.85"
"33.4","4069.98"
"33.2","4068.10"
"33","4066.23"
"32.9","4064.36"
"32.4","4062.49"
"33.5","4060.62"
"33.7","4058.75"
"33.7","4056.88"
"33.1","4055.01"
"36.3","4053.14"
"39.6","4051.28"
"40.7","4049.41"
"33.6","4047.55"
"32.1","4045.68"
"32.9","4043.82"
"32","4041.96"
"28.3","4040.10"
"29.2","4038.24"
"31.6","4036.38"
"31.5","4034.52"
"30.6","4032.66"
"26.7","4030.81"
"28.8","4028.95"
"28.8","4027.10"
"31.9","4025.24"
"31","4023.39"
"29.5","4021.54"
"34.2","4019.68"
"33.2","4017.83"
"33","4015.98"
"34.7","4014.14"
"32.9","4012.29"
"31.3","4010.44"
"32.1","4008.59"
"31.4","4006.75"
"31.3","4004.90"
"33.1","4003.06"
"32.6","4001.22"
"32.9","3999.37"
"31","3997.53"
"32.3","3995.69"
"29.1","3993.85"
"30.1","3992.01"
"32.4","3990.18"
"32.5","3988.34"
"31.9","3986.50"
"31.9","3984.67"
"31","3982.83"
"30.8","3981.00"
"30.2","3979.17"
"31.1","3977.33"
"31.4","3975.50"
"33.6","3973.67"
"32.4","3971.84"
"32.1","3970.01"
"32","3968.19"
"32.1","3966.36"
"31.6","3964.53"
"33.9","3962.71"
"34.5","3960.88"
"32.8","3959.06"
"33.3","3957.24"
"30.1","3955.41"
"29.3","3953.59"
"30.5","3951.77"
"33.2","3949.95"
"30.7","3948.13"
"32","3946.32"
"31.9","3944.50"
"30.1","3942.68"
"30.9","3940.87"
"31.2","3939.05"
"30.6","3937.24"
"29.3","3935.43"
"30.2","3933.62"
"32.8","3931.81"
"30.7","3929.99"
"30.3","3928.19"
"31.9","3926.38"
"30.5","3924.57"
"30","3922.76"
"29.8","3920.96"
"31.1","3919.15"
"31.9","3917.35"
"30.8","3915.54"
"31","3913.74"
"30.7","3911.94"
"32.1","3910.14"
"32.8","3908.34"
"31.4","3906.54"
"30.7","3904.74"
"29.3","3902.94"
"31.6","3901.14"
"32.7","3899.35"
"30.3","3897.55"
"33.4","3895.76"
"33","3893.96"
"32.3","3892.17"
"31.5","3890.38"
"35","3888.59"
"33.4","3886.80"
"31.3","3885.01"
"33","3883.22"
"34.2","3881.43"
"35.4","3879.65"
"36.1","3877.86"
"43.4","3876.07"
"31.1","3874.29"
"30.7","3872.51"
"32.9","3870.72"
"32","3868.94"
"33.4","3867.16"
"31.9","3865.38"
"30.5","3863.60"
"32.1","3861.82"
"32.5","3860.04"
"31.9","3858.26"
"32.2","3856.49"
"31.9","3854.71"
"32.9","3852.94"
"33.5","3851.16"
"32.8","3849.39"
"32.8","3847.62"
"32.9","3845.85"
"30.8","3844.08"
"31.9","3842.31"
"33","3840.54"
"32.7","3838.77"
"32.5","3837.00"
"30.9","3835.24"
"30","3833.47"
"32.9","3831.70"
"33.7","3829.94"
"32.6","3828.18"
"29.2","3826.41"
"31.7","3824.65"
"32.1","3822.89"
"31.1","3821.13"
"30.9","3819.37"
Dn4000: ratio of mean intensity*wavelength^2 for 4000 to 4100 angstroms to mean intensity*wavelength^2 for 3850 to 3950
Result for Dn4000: 1.08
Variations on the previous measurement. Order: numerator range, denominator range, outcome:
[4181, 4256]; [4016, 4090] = 1.05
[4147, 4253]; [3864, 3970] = 1.12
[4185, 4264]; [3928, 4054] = 1.10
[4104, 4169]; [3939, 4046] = 1.06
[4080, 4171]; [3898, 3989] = 1.08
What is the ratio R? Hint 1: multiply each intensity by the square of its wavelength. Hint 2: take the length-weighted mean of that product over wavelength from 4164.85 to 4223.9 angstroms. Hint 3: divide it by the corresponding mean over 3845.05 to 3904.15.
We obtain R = 1.11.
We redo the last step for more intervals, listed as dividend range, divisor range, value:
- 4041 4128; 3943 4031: 1.05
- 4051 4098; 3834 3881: 1.09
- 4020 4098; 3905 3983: 1.08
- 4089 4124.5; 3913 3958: 1.06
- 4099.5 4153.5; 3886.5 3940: 1.09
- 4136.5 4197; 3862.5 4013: 1.11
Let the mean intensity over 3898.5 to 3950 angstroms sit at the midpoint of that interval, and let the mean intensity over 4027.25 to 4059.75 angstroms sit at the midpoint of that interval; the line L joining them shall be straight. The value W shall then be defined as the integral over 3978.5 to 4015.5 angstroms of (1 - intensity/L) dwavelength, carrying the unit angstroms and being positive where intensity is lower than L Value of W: 0.2 angstroms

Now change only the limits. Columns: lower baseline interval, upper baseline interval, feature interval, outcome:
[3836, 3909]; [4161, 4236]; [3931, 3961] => 1.0 angstroms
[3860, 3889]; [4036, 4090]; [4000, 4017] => 0.2 angstroms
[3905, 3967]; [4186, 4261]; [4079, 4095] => 0.3 angstroms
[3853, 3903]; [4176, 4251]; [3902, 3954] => 2.6 angstroms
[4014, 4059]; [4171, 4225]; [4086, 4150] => 1.9 angstroms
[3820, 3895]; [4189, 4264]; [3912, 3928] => 0.8 angstroms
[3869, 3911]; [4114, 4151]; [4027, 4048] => 0.9 angstroms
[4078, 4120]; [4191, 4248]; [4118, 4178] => -1.9 angstroms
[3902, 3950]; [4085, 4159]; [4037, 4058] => -1.9 angstroms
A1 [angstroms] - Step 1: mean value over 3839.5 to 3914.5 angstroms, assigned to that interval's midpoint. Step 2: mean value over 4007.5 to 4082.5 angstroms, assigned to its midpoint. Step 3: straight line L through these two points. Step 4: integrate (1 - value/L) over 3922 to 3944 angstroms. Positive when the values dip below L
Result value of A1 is 1.2 angstroms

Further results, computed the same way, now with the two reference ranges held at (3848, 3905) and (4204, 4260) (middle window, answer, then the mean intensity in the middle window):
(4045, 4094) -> -1.11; 32.8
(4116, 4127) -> 0.48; 30.5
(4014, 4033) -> 0.76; 31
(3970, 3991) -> 0.44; 31.7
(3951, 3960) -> 0.36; 31.2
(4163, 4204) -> 0.51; 31.3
